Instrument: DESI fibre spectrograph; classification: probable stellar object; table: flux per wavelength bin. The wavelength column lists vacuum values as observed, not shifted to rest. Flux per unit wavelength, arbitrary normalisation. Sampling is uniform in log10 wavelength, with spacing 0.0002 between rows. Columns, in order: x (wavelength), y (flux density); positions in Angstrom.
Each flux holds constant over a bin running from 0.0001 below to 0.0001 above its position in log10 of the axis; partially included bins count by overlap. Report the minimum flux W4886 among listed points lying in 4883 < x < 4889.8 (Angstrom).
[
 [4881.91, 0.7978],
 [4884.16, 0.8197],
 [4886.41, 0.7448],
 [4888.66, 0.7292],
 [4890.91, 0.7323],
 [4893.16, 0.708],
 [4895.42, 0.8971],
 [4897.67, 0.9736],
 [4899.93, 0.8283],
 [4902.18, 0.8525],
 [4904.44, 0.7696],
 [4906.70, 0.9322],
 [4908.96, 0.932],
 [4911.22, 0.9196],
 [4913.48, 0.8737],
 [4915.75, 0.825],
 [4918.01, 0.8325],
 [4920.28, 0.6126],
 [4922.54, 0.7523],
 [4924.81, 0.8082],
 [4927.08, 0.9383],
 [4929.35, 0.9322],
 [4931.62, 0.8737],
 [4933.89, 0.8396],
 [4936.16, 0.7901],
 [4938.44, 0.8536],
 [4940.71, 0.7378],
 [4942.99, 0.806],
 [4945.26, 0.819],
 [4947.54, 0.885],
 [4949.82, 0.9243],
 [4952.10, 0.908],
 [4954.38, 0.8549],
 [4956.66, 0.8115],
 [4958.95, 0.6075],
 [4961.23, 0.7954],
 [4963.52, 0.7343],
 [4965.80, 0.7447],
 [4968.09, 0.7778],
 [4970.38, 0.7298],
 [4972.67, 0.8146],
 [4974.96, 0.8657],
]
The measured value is 0.7292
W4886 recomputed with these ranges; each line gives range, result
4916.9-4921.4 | 0.6126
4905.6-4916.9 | 0.825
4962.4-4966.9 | 0.7343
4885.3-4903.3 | 0.708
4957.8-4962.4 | 0.6075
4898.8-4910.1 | 0.7696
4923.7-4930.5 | 0.8082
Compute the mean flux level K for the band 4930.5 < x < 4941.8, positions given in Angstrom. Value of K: 0.819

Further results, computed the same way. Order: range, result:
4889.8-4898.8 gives 0.828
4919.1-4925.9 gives 0.724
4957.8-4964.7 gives 0.713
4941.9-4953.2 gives 0.869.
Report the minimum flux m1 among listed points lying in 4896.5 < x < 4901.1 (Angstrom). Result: 0.8283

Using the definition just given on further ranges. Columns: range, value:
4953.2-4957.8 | 0.8115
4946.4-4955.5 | 0.8549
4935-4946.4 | 0.7378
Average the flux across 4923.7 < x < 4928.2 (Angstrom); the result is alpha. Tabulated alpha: 0.873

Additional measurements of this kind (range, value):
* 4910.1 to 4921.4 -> 0.812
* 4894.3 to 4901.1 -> 0.9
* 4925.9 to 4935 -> 0.896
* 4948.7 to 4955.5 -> 0.896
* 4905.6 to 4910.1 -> 0.932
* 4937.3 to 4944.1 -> 0.799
